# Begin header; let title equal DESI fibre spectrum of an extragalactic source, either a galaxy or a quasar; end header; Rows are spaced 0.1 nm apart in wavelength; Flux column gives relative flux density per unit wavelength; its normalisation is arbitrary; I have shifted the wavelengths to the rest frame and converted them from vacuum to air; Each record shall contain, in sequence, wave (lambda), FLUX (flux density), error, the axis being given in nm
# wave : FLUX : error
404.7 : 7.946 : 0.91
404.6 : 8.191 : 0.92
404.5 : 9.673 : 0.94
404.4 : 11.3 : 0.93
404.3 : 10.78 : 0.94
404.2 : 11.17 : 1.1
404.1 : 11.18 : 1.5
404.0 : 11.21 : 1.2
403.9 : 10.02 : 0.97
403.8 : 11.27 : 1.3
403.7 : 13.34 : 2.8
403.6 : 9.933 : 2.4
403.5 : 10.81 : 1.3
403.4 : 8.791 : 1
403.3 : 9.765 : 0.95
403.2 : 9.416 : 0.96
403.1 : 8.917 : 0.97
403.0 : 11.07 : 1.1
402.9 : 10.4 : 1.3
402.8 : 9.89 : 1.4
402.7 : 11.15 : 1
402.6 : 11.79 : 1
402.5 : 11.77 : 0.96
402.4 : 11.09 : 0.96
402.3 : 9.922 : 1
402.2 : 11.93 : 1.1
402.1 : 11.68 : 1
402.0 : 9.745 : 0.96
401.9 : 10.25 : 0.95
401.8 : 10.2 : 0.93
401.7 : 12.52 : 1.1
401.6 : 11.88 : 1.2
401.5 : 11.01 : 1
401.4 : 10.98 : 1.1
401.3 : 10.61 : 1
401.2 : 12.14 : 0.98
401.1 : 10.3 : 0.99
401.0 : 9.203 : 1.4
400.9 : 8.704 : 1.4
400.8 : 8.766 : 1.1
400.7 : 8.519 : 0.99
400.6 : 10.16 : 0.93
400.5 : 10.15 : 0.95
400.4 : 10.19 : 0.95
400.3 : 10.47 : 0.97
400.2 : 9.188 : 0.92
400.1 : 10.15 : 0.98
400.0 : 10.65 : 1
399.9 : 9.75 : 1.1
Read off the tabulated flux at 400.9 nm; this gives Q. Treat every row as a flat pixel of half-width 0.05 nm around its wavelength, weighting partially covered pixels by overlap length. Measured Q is 8.704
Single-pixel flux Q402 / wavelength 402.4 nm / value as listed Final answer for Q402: 11.09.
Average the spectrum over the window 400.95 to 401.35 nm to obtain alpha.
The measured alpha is 10.6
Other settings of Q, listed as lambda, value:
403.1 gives 8.917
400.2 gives 9.188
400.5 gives 10.15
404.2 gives 11.17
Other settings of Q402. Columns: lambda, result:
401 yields 9.203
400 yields 10.65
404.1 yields 11.18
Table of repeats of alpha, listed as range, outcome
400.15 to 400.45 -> 9.95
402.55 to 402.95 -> 10.8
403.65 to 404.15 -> 11.4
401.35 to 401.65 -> 11.3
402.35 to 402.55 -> 11.4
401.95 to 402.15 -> 10.7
